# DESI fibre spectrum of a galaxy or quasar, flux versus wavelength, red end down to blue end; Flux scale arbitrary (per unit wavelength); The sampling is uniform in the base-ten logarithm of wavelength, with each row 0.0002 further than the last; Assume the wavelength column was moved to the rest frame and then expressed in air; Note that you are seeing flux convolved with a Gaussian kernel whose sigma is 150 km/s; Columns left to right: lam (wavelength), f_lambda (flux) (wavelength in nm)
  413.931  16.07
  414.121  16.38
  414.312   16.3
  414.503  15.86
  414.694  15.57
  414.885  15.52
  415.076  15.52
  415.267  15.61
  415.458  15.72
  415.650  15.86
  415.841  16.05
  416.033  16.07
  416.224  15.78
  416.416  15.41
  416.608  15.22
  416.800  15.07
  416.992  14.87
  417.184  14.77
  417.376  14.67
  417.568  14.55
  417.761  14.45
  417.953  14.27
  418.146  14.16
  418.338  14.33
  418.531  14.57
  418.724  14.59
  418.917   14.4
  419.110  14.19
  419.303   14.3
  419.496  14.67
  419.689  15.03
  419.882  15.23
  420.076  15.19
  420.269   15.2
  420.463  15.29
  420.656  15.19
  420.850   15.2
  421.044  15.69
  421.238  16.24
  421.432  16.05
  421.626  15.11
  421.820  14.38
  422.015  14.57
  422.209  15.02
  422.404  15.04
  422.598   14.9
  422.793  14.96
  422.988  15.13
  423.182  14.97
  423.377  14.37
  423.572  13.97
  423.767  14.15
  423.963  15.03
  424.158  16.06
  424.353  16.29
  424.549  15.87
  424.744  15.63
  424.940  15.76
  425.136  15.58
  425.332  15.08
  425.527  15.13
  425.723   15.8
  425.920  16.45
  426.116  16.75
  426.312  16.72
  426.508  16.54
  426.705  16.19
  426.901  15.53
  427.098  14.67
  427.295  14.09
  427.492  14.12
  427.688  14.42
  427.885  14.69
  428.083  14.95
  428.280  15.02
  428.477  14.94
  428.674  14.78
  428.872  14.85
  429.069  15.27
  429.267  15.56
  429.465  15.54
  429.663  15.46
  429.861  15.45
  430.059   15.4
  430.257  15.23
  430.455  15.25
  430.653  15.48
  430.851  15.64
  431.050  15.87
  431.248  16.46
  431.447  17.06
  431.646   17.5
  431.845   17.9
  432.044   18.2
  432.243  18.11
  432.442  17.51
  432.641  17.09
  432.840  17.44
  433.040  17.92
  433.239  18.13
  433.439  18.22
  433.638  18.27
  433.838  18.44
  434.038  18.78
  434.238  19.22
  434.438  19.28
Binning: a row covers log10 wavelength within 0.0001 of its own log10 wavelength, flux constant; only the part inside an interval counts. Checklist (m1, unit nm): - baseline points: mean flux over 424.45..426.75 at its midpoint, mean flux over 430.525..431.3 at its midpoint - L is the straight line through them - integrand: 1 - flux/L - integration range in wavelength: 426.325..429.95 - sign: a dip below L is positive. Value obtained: 0.17 nm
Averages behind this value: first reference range 16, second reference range 15.8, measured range 15.1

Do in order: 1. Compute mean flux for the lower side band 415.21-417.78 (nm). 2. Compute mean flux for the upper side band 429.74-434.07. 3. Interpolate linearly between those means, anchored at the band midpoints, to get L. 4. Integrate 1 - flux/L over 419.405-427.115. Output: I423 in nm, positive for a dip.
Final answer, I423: 0.33 nm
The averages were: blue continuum 15.3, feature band 15.4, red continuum 17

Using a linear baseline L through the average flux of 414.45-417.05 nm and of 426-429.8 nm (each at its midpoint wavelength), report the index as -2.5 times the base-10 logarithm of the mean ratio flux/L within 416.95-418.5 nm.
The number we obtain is 0.07 mag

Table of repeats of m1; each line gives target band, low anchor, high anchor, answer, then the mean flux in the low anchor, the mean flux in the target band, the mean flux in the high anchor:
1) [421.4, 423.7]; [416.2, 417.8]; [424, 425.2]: 0.11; 15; 14.8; 15.8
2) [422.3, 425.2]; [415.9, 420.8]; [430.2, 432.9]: 0.09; 14.9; 15.2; 16.8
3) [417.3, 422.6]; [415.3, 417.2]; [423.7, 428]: 0.21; 15.5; 14.9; 15.5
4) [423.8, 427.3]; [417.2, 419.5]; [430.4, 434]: 0.04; 14.4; 15.7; 17.3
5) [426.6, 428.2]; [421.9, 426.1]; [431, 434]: 0.14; 15.3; 14.8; 17.7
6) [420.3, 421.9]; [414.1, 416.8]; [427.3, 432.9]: 0.04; 15.7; 15.4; 15.9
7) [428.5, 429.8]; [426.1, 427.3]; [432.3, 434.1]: 0.11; 15.8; 15.2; 18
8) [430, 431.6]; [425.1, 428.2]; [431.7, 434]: 0.12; 15.4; 15.9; 17.9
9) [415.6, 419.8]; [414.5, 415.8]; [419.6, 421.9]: 0.18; 15.7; 14.9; 15.3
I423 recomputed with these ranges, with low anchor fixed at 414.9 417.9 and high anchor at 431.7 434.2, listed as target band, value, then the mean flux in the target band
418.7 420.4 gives 0.112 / 14.8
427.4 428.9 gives 0.219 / 14.7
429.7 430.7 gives 0.126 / 15.4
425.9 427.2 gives 0.067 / 16.1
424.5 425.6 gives 0.080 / 15.5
